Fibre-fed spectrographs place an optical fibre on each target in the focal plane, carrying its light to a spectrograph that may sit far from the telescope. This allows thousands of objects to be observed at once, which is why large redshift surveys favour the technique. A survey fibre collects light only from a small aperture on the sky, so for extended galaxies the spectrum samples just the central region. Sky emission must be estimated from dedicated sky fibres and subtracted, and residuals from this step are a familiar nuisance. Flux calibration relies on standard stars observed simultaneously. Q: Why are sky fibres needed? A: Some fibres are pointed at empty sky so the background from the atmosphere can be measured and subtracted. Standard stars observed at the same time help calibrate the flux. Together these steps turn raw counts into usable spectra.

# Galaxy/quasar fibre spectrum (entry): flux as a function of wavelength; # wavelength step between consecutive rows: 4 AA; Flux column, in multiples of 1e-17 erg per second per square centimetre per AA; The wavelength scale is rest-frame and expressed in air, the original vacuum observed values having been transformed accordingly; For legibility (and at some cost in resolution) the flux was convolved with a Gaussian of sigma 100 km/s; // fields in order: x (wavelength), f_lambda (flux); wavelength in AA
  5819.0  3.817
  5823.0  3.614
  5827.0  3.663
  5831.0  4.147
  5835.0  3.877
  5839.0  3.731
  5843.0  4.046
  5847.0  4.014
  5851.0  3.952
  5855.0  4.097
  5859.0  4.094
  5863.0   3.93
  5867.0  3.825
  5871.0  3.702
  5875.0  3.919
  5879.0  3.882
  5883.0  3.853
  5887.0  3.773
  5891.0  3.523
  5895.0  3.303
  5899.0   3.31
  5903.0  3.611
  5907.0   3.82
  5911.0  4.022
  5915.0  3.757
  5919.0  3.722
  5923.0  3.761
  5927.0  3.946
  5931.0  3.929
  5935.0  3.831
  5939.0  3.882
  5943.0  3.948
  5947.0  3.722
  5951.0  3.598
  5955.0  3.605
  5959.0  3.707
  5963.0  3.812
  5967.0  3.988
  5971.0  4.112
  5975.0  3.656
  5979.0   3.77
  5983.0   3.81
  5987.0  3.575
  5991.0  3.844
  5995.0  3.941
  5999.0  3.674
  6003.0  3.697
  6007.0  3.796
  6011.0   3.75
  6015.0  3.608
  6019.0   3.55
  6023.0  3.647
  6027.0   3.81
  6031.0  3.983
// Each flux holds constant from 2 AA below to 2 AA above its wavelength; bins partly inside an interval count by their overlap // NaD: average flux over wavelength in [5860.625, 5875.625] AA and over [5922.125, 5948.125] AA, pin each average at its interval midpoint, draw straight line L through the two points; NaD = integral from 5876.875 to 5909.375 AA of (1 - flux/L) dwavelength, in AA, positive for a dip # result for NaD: 1.8 AA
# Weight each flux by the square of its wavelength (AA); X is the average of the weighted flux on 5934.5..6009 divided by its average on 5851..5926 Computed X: 1.0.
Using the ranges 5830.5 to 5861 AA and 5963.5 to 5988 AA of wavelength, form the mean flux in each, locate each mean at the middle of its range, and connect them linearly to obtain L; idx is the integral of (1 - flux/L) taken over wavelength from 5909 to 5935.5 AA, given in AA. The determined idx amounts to 0.3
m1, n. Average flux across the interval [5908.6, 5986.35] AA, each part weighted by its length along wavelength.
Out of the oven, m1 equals 3.82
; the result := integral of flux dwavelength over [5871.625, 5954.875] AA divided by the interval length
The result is 3.75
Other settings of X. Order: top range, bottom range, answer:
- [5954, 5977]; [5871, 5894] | 1.05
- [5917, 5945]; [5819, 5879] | 1.02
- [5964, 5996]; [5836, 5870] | 1.01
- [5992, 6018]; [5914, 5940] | 1.00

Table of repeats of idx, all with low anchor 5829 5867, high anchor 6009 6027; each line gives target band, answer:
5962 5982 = -0.7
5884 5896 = 1.0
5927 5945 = -0.4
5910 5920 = 0.1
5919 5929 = 0.0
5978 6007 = -0.4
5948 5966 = 0.3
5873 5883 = 0.1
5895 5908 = 1.2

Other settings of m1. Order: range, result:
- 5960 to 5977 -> 3.88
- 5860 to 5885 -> 3.86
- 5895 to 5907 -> 3.49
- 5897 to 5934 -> 3.77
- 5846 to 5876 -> 3.94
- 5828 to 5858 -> 3.97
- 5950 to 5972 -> 3.8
